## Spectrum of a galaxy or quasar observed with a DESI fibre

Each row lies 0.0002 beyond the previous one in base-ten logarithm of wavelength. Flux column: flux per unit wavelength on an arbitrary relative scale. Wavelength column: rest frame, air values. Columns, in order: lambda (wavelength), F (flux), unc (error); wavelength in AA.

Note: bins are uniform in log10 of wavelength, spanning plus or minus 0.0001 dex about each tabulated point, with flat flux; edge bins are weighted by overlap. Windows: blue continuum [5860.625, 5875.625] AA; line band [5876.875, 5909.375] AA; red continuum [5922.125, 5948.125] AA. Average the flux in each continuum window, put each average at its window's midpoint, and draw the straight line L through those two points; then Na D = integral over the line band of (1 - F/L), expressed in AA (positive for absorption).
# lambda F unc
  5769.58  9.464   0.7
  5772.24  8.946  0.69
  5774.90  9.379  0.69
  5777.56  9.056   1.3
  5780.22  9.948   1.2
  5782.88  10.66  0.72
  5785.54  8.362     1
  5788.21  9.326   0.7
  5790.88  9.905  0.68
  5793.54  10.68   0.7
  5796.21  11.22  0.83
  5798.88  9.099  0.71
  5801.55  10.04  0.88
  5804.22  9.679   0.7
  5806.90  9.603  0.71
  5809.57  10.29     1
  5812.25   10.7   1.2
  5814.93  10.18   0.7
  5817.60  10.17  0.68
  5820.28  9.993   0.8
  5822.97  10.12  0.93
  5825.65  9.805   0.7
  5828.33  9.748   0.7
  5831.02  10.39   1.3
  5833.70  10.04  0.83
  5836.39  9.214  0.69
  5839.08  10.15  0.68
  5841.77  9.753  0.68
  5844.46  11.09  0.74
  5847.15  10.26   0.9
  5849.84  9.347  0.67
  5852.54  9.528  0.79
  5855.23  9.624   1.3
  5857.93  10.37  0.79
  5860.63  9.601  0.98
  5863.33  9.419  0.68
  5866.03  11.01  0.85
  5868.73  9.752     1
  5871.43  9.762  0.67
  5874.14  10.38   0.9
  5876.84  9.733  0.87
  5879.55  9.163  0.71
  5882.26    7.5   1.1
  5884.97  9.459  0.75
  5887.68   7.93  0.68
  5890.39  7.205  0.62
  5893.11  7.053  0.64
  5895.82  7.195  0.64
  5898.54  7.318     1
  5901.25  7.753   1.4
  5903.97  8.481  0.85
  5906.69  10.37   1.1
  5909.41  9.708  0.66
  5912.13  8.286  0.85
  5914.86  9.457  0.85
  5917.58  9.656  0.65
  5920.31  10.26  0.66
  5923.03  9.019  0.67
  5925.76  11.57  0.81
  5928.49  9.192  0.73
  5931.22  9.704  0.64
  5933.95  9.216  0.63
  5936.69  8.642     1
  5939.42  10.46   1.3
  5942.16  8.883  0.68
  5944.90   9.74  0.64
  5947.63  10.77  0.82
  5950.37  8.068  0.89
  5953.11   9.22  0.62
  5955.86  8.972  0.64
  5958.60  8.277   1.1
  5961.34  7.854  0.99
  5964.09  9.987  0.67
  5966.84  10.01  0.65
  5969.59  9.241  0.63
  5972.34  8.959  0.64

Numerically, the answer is 5.39 AA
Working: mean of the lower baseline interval 10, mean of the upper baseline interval 9.7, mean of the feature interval 8.26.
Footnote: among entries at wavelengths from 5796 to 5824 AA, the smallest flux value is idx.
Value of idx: 9.099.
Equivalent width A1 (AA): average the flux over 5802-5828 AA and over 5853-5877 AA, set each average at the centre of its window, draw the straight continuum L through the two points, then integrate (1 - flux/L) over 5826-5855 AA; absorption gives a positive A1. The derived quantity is 0.2 AA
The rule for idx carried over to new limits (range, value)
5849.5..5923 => 7.053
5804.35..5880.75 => 9.163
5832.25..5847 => 9.214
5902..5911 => 8.481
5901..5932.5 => 7.753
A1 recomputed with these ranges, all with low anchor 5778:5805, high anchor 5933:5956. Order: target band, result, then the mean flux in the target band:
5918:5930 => -0.7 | 9.98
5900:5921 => 0.5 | 9.22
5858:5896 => 2.2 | 9.04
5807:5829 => -0.7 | 10.1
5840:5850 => -0.5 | 10.2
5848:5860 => -0.1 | 9.73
